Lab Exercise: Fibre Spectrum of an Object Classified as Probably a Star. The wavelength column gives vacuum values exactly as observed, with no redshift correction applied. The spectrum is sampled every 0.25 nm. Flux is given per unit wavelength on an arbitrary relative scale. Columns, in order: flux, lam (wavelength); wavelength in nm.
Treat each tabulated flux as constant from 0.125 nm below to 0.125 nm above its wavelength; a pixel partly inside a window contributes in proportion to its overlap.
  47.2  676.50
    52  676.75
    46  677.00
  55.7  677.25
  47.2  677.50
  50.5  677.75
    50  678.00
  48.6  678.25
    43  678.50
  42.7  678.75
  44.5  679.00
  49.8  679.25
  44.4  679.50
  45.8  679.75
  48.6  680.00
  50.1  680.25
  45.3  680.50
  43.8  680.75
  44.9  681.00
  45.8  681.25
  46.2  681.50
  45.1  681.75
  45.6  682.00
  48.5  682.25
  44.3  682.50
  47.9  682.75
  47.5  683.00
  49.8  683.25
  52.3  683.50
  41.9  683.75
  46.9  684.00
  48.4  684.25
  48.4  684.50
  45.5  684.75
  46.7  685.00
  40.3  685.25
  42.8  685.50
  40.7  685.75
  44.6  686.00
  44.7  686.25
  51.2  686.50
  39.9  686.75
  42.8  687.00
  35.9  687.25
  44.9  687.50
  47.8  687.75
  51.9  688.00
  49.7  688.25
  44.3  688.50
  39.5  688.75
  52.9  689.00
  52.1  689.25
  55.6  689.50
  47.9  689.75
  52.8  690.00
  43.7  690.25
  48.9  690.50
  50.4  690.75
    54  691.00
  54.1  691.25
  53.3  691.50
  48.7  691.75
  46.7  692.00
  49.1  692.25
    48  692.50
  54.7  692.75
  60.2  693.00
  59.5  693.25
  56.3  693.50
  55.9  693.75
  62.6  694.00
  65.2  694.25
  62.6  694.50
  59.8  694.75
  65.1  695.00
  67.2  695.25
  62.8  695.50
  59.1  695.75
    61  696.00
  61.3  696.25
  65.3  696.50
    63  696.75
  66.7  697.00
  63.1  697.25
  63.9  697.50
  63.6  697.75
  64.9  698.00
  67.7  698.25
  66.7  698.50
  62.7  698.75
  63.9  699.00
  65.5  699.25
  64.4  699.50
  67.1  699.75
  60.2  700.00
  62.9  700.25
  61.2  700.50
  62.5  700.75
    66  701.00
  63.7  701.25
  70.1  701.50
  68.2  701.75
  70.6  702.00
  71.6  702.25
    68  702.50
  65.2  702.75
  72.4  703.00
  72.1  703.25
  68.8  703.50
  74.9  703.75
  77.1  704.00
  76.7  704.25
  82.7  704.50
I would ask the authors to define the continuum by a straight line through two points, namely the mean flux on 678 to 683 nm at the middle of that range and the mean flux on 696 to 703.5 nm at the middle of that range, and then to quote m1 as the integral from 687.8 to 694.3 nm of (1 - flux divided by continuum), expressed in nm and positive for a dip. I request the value 0.56 nm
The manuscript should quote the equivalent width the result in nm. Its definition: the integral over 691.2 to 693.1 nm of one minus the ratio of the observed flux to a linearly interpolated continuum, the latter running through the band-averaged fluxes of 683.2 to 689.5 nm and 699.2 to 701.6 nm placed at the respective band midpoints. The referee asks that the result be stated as 0.07 nm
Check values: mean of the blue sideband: 46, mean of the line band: 51.7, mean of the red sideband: 64.3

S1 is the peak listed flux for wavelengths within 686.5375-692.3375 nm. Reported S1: 55.6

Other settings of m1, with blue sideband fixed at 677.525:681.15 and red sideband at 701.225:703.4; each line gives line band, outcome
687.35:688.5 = 0.152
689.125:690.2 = 0.100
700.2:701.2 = 0.067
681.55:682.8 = 0.081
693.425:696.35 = 0.015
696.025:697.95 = 0.010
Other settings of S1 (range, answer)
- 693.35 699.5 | 67.7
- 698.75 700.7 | 67.1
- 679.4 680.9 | 50.1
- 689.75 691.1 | 54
